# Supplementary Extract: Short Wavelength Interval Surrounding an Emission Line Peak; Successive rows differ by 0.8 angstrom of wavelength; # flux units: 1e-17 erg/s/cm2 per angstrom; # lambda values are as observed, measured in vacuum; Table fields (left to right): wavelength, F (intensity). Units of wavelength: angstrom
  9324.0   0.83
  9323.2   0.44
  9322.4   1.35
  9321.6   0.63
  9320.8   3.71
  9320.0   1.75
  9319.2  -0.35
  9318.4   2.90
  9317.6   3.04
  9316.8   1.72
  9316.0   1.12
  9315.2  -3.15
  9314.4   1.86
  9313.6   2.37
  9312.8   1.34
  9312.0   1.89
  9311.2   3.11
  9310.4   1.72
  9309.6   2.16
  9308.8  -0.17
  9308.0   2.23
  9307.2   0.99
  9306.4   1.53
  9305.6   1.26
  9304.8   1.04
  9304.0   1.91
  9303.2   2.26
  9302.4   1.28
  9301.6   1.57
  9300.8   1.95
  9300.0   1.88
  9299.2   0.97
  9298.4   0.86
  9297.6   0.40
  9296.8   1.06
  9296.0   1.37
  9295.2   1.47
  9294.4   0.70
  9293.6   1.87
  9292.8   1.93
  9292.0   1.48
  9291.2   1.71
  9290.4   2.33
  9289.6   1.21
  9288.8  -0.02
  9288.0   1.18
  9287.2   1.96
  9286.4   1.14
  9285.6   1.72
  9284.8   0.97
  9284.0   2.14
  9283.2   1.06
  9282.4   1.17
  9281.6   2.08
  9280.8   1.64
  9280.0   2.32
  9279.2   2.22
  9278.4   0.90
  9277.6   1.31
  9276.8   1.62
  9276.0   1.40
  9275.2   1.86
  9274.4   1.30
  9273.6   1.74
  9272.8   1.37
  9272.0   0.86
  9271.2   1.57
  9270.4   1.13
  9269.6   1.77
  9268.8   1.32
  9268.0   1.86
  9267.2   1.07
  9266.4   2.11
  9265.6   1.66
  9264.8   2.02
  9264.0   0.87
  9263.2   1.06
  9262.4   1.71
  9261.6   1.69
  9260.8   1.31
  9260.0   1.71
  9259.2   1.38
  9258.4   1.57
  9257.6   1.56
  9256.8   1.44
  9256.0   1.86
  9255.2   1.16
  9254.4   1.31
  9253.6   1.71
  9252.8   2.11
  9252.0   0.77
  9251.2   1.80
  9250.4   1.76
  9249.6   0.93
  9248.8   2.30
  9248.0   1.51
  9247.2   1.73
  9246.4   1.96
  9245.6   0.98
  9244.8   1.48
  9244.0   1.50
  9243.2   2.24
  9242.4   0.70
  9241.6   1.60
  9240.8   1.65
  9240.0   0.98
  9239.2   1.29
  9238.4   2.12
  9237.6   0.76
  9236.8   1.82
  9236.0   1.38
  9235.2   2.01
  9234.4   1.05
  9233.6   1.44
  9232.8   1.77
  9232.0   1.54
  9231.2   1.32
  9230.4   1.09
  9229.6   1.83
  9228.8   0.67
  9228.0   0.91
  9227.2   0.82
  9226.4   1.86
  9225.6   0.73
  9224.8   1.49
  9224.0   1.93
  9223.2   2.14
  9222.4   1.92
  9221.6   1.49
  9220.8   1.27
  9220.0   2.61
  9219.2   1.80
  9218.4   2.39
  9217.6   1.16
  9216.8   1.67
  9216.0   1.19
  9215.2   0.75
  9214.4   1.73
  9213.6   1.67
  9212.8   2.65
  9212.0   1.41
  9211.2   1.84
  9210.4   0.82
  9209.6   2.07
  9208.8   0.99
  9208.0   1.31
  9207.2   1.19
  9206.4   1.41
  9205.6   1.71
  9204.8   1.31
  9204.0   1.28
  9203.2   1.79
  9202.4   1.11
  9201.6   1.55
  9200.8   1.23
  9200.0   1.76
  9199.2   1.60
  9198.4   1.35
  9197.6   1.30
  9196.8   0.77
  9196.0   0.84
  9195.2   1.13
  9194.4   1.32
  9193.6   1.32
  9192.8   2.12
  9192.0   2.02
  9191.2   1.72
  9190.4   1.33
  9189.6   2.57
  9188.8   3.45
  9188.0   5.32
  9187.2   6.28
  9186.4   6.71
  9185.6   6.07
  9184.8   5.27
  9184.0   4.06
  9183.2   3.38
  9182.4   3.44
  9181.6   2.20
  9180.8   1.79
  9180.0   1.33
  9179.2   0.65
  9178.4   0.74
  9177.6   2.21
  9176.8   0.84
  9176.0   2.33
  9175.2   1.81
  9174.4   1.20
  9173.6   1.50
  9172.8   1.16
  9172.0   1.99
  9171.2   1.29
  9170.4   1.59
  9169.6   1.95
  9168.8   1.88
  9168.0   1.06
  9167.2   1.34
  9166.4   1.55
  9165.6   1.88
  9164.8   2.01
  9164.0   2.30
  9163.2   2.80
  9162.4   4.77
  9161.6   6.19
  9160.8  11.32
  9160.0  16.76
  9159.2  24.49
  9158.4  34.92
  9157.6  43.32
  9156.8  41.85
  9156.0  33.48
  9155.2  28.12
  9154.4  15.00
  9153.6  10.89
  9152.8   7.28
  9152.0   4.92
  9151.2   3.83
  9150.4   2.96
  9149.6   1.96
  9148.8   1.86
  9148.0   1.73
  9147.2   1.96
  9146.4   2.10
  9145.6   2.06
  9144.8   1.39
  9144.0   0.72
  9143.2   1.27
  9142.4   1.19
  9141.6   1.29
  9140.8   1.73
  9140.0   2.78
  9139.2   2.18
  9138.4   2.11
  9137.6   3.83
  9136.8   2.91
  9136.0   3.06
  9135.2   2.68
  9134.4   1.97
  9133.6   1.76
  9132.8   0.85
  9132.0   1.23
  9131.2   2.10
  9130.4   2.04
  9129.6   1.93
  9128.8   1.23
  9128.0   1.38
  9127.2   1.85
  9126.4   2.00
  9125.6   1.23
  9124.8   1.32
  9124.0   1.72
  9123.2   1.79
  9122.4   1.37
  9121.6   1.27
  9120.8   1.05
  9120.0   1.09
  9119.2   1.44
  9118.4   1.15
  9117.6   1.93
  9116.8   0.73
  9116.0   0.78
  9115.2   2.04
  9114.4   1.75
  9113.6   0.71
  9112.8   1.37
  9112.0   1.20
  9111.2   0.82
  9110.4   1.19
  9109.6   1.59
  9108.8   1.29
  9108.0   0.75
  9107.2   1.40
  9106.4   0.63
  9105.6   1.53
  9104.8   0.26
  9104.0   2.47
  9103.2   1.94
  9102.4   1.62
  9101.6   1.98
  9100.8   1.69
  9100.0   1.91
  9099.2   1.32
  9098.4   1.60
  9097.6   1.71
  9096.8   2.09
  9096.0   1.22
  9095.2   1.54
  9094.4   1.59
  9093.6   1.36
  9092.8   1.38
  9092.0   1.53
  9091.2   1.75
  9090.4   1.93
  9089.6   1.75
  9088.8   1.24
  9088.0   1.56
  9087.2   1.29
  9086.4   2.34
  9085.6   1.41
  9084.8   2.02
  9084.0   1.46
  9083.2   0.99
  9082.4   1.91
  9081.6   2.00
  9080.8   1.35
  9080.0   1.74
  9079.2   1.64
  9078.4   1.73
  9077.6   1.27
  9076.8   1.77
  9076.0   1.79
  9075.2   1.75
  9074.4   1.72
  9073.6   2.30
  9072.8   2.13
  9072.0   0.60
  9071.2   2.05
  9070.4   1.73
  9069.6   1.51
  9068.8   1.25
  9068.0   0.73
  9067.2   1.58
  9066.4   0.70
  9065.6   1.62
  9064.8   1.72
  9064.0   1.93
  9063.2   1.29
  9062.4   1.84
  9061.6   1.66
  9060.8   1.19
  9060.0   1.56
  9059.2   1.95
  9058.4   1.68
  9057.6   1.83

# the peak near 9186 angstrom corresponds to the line [N II] 6583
